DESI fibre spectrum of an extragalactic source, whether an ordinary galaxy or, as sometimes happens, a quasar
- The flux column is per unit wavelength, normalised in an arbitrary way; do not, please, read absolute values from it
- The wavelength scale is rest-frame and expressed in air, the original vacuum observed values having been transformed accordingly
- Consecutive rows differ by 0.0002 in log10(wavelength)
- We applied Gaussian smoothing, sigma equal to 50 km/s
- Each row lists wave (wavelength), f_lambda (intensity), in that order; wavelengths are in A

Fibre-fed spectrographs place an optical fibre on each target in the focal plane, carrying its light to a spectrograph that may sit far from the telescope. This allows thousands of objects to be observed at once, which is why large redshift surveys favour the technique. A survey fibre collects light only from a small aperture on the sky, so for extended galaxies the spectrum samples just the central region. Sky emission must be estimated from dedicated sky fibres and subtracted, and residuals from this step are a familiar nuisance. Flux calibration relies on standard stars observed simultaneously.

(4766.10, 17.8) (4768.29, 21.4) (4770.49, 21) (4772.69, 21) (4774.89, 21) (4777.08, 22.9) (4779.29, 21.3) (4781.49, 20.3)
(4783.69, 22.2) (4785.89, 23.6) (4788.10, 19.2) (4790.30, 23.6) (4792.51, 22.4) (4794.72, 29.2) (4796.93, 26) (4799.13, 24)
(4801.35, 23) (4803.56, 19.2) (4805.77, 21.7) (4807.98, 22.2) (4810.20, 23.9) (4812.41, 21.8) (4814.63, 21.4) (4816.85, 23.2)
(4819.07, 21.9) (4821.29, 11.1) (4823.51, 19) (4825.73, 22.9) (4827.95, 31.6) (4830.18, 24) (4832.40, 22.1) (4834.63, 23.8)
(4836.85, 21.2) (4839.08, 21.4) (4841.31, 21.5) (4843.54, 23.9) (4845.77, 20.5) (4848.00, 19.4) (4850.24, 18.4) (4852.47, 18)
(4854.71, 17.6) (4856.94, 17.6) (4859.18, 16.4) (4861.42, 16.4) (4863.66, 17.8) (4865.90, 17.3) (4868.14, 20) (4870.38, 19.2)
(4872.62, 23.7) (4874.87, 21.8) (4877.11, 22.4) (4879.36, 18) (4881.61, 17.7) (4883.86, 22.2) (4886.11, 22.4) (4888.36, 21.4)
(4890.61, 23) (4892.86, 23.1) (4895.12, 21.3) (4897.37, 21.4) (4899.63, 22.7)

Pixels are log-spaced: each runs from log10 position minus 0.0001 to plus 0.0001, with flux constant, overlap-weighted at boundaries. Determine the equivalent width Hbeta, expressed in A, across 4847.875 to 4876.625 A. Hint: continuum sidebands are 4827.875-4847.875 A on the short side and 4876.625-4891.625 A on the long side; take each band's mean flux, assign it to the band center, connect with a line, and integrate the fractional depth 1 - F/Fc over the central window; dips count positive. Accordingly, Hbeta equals 3.9 A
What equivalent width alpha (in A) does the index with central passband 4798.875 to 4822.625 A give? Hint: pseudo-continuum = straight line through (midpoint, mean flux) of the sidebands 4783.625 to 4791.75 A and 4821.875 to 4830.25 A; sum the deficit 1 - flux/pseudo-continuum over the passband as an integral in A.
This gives 2.0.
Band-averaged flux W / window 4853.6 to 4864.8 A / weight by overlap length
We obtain 17.2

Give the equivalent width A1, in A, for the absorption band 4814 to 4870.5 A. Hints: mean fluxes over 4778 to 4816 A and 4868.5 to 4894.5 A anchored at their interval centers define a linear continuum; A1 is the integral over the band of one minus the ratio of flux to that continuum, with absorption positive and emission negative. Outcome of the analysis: 4.3 A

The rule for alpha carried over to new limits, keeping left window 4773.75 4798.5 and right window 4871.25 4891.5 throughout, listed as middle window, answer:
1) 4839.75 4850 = 0.4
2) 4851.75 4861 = 1.9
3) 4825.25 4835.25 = -1.3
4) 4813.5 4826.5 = 1.5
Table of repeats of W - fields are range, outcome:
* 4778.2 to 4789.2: 21.3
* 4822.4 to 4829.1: 24.5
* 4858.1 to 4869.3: 17.6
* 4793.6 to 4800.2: 26.4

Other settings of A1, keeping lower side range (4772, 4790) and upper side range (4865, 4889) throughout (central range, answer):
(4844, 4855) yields 0.9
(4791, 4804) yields -1.7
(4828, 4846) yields -1.7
